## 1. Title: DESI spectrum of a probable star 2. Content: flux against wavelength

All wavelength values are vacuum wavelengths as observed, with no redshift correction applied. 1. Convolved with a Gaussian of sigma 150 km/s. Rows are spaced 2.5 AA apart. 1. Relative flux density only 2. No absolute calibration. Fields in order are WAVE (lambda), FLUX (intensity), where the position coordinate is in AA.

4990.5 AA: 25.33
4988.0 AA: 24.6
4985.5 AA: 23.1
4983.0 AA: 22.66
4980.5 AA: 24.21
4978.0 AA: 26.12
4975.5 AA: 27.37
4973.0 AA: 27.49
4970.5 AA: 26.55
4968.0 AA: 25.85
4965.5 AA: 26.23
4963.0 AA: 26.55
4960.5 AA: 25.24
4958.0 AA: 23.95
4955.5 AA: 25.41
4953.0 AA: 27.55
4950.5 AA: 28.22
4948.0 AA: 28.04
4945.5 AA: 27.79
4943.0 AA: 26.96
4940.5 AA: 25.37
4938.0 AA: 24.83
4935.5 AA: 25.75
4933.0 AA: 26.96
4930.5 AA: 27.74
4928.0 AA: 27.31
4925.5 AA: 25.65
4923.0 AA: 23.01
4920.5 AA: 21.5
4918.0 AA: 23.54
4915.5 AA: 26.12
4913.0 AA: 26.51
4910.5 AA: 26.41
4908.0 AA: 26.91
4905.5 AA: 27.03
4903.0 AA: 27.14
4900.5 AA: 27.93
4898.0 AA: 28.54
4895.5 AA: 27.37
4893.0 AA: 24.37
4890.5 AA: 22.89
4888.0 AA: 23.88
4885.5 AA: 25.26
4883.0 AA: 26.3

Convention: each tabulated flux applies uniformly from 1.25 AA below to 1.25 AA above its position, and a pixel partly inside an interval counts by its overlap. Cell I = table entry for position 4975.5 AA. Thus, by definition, 27.37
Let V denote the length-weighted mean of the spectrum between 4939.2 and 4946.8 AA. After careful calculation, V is 26.7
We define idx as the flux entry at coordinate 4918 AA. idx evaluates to 23.54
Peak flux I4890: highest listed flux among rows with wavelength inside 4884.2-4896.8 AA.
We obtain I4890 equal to 27.37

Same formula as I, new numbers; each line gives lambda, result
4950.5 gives 28.22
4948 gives 28.04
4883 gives 26.3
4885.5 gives 25.26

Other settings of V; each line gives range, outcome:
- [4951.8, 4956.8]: 26.4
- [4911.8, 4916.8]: 26.3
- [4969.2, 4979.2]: 26.9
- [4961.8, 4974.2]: 26.5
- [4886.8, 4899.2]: 25.4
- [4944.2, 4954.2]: 27.9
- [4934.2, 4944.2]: 25.7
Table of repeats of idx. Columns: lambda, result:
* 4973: 27.49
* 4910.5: 26.41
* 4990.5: 25.33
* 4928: 27.31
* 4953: 27.55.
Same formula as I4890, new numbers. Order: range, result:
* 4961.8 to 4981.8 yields 27.49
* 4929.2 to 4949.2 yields 28.04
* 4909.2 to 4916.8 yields 26.51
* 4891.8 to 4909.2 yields 28.54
